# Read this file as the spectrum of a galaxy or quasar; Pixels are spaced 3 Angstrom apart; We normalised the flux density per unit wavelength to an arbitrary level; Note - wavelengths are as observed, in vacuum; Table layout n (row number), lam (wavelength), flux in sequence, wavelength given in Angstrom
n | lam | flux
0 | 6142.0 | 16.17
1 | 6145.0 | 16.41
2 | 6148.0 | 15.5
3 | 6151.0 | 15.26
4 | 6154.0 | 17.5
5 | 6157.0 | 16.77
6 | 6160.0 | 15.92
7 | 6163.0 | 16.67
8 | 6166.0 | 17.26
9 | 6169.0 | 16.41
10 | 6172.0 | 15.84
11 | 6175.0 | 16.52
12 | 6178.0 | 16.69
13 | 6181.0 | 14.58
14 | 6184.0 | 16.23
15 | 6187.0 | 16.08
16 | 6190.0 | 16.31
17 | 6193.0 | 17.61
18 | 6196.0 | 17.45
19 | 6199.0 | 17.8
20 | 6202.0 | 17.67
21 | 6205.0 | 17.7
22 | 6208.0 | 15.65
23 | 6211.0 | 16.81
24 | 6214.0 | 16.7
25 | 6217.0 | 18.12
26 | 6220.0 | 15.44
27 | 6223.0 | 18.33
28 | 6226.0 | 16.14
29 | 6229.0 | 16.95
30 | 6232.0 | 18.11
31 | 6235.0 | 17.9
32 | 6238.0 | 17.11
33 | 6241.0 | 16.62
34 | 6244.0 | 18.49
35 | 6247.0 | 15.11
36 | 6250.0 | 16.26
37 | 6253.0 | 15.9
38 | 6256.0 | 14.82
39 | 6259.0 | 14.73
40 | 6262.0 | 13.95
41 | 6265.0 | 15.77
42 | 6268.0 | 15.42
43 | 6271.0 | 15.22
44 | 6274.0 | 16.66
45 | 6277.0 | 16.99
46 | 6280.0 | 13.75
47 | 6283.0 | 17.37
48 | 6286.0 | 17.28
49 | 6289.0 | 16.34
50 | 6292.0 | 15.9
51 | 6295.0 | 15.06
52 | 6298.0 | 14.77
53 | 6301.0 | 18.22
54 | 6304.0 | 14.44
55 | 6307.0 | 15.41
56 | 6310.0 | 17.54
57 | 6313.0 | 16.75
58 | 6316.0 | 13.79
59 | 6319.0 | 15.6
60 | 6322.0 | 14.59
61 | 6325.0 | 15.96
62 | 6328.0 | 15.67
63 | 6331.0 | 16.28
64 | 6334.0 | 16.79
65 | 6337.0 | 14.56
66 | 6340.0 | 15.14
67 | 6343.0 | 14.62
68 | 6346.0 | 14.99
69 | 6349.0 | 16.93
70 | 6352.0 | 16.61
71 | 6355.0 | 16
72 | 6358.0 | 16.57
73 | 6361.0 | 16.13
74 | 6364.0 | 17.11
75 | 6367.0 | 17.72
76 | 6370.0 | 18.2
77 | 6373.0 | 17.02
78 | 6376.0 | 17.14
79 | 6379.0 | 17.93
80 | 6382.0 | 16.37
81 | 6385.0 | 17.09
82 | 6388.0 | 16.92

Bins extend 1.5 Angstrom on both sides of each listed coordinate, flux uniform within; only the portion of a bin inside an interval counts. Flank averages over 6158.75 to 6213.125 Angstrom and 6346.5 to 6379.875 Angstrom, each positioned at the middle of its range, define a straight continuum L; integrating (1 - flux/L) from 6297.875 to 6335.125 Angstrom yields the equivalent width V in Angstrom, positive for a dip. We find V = 2.2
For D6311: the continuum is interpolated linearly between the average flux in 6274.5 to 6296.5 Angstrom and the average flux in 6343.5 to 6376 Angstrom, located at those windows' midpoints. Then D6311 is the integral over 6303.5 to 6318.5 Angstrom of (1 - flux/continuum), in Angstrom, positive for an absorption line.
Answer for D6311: 0.60 Angstrom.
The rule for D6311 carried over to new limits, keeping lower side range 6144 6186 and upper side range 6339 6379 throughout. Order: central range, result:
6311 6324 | 0.9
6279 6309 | 1.0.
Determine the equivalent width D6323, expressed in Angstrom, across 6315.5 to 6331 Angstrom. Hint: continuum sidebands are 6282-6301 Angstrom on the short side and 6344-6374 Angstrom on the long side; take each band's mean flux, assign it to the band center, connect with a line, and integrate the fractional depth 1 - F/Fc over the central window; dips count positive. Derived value 1.1 Angstrom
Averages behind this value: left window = 16.3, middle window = 15.3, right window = 16.7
